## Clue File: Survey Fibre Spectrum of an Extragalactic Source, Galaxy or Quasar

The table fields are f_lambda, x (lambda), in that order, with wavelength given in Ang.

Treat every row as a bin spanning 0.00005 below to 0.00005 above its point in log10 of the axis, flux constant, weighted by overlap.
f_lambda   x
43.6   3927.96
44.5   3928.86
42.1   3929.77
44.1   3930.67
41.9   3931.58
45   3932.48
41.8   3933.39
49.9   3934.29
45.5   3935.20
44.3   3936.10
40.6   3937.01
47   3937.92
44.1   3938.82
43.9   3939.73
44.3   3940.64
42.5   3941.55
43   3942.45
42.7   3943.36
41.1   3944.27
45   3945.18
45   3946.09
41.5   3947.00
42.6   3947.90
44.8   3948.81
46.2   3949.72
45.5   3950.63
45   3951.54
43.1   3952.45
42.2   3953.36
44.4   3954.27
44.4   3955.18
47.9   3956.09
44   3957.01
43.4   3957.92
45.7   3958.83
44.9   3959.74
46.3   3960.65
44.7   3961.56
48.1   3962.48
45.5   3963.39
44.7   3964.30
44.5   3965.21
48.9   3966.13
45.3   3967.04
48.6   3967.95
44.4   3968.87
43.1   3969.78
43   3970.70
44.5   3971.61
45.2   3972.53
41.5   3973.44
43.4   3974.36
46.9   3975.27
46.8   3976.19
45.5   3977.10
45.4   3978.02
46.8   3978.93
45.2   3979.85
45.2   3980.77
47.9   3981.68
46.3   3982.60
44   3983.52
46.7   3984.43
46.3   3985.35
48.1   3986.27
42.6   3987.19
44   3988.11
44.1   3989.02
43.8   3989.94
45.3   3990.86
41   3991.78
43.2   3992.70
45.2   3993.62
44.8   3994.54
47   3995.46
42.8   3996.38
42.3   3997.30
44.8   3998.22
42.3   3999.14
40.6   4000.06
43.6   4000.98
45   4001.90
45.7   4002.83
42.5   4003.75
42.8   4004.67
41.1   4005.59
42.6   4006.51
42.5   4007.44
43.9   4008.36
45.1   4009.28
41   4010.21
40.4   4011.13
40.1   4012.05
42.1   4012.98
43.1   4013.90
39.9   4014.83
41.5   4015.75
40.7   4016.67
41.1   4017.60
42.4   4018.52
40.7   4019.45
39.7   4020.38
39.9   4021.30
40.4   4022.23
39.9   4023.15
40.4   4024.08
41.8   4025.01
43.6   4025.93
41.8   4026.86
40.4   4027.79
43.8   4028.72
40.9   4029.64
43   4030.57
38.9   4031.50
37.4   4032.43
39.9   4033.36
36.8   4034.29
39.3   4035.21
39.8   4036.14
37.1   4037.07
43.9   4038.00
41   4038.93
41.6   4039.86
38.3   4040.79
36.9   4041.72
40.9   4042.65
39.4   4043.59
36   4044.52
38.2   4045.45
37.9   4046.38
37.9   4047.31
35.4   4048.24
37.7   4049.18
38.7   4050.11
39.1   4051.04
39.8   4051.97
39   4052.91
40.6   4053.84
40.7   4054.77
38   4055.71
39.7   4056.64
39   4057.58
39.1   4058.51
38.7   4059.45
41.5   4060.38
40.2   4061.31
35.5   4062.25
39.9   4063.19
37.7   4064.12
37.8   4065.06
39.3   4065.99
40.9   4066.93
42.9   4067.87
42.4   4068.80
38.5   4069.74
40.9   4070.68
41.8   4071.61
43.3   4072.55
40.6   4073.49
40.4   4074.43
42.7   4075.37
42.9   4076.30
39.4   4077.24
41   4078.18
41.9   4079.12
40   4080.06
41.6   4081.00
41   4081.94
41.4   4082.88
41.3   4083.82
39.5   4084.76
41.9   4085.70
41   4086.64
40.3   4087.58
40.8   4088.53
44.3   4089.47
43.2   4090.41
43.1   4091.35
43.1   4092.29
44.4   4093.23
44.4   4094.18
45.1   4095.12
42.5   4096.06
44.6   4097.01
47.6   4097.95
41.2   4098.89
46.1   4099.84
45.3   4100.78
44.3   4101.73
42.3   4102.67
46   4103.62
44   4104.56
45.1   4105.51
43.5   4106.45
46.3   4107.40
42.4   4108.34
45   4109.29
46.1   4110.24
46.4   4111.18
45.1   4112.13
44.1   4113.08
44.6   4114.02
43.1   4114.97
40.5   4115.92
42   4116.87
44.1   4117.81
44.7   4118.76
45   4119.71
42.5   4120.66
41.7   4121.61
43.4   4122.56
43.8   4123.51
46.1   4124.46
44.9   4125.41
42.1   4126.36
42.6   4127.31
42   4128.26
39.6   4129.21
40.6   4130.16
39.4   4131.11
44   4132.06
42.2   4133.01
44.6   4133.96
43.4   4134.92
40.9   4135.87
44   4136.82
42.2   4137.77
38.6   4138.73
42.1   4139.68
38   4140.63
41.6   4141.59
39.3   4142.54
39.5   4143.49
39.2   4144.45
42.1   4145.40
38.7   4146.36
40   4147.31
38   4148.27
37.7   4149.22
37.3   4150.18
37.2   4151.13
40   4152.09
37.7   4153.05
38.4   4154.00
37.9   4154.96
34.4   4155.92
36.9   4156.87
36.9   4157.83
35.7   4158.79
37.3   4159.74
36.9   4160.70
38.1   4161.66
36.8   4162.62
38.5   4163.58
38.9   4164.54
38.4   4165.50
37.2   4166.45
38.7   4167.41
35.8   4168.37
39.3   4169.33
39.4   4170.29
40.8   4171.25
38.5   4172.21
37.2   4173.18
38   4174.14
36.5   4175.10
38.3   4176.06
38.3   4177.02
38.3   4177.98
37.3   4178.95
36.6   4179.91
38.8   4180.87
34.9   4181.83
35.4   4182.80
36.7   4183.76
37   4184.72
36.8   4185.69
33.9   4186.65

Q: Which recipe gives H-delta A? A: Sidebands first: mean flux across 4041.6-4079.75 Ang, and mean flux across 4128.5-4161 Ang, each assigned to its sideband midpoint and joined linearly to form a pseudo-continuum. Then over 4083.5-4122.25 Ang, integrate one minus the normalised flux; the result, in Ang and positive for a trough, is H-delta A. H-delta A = -3.97 Ang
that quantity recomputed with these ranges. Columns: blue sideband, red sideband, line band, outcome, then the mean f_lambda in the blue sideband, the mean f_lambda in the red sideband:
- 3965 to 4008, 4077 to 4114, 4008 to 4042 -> 2.6 Ang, 44.5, 43.3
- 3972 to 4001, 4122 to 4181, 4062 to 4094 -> 0.5 Ang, 44.7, 39.5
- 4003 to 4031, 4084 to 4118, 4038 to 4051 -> 1.1 Ang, 41.7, 43.7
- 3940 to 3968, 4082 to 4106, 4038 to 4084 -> 4.0 Ang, 44.6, 43.3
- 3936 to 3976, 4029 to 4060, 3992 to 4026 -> -0.8 Ang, 44.5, 39.1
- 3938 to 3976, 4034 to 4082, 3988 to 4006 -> -0.4 Ang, 44.6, 39.7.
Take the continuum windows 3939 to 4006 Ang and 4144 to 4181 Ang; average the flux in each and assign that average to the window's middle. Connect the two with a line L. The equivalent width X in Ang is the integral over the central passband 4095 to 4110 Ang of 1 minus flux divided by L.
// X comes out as -1.7 Ang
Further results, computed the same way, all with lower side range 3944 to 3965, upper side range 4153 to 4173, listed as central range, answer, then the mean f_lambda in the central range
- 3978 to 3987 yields -0.5 Ang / 46.1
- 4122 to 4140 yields -1.7 Ang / 42.4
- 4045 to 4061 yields 1.0 Ang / 38.9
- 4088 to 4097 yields -0.8 Ang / 43.4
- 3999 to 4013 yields 0.1 Ang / 42.6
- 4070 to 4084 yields -0.2 Ang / 41.3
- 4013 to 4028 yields 0.5 Ang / 41.1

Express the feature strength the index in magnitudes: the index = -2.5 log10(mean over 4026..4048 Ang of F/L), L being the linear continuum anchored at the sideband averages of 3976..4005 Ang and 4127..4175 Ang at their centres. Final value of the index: 0.090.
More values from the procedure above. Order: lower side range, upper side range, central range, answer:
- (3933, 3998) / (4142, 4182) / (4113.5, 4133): -0.092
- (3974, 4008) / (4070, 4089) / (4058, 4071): 0.055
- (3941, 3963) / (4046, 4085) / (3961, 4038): -0.016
